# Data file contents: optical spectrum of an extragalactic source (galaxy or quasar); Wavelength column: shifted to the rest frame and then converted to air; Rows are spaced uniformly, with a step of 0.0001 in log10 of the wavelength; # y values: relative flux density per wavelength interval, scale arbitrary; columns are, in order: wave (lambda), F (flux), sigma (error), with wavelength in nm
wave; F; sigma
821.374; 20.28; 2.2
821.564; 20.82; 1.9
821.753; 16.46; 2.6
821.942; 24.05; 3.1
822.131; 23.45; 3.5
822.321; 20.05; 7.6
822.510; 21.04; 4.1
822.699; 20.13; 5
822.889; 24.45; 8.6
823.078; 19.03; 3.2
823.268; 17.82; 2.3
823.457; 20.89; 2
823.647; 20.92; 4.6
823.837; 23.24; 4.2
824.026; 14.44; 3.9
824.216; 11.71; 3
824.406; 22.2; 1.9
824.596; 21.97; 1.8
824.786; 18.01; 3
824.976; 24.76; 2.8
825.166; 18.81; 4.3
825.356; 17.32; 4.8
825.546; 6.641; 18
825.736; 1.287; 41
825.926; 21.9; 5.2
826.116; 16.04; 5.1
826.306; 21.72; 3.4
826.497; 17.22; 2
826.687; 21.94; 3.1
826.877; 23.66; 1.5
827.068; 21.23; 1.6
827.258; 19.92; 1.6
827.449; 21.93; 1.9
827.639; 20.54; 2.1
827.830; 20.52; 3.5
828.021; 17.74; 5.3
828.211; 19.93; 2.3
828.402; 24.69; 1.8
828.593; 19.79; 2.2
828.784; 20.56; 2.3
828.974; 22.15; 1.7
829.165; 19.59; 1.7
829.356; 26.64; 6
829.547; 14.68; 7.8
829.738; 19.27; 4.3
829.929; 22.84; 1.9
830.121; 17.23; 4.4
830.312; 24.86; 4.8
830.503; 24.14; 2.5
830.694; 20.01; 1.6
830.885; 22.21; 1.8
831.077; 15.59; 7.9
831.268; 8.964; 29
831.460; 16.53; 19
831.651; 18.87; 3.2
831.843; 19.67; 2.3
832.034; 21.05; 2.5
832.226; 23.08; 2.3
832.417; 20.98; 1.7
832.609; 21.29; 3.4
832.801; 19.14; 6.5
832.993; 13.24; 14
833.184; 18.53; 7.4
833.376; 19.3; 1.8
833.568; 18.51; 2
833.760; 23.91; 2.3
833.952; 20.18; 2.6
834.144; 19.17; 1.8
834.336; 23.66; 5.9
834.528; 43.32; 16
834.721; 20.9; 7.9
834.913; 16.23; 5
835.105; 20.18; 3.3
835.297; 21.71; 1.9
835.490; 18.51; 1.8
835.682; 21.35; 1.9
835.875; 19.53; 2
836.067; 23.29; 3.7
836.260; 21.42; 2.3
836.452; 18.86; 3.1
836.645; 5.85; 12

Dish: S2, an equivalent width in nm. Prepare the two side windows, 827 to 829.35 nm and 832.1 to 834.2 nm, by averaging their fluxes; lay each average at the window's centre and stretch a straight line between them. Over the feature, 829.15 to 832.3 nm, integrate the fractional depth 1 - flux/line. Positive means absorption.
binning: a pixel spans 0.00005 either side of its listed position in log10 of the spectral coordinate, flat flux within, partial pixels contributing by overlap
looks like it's 0.10 nm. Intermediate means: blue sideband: 20.9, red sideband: 19.8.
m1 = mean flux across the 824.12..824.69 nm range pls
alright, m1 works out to 18.6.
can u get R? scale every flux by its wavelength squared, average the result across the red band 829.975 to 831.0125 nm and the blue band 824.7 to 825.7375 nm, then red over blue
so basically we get 1.40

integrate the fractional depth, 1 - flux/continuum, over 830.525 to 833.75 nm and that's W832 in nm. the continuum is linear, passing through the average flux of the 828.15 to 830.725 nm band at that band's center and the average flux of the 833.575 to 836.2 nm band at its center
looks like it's 0.434 nm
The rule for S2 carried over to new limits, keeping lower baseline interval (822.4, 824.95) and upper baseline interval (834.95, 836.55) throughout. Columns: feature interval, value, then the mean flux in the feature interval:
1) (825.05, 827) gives 0.307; 16.8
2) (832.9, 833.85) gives 0.076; 18.7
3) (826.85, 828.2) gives -0.039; 20.6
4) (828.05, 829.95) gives -0.070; 20.8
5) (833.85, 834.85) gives -0.234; 25.1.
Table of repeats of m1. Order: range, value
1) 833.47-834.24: 20.4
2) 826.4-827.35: 20.8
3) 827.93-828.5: 20.8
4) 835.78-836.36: 21.4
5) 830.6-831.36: 16.7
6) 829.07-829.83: 20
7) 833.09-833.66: 18.8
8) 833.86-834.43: 21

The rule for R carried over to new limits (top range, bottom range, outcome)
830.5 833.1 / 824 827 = 1.08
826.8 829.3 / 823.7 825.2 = 1.09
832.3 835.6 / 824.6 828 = 1.16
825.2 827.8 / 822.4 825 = 0.90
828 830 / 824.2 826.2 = 1.26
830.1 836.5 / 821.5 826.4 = 1.12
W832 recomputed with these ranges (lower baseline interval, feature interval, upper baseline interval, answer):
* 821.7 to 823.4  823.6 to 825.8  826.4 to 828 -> 0.411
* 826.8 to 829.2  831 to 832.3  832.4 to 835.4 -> 0.217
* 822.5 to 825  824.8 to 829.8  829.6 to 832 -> 0.068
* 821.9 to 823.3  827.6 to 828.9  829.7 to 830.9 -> 0.056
